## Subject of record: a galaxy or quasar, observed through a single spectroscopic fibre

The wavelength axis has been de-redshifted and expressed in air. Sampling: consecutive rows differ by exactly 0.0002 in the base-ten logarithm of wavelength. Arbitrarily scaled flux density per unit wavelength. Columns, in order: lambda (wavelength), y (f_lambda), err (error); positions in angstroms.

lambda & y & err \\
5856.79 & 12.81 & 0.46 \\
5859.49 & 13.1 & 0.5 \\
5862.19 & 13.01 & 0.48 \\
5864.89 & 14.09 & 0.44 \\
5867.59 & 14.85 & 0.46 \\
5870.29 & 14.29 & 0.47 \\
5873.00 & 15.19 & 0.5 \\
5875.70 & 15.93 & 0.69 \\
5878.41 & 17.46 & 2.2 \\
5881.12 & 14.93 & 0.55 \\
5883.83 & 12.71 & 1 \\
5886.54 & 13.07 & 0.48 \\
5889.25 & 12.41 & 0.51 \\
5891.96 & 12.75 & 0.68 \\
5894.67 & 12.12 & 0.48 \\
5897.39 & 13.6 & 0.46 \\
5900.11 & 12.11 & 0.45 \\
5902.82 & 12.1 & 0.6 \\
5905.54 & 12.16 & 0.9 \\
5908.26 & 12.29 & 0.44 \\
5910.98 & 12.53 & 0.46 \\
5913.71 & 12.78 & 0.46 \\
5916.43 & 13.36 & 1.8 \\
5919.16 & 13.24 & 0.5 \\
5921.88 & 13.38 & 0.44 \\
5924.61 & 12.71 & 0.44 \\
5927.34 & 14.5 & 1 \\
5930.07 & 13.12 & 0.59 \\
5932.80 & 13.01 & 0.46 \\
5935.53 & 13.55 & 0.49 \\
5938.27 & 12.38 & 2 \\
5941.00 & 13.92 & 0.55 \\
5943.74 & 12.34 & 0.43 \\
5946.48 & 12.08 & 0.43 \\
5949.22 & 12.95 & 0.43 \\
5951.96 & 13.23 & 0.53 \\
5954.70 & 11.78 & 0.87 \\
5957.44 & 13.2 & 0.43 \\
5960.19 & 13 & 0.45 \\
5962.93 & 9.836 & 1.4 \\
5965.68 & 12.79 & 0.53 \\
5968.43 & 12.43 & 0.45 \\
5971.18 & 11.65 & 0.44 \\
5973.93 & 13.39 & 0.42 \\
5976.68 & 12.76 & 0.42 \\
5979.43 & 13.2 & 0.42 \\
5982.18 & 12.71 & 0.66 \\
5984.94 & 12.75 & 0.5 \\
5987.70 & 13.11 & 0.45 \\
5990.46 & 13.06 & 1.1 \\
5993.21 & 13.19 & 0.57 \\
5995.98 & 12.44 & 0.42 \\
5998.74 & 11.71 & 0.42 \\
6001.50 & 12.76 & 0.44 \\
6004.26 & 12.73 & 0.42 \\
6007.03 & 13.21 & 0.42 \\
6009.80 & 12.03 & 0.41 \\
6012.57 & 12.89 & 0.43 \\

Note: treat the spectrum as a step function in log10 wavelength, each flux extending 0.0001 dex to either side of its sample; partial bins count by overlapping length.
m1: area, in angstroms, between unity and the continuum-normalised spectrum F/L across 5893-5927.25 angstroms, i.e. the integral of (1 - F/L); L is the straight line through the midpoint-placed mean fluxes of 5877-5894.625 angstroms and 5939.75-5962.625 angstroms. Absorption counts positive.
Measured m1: 1.5 angstroms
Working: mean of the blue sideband 13.8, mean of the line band 12.8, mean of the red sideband 12.7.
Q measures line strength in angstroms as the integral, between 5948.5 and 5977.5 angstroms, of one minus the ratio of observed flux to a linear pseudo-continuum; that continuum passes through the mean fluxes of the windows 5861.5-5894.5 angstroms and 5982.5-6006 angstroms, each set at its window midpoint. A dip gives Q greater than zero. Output 1.49 angstroms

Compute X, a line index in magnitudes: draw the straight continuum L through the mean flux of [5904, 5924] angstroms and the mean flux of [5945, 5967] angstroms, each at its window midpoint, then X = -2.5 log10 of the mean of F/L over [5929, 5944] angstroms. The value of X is -0.046 mag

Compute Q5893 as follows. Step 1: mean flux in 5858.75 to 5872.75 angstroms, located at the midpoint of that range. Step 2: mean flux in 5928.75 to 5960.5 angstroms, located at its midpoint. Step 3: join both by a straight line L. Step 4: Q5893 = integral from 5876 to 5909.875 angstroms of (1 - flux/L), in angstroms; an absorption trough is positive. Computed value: 1.0 angstroms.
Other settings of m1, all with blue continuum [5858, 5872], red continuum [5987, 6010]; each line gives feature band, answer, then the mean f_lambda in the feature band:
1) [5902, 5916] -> 1.09 angstroms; 12.4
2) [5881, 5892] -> 0.54 angstroms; 13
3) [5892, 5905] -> 1.06 angstroms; 12.5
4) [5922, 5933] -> -0.03 angstroms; 13.4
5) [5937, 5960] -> 0.70 angstroms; 12.7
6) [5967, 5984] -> 0.29 angstroms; 12.7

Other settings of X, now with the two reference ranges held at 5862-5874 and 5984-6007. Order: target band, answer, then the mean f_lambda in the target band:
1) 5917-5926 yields 0.046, 13.1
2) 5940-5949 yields 0.054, 12.7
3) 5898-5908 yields 0.139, 12.3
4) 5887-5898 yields 0.112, 12.7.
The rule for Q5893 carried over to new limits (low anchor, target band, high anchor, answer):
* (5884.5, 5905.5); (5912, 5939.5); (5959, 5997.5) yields -1.4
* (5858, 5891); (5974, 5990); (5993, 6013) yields -0.1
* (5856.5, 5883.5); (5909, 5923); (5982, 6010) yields 0.9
